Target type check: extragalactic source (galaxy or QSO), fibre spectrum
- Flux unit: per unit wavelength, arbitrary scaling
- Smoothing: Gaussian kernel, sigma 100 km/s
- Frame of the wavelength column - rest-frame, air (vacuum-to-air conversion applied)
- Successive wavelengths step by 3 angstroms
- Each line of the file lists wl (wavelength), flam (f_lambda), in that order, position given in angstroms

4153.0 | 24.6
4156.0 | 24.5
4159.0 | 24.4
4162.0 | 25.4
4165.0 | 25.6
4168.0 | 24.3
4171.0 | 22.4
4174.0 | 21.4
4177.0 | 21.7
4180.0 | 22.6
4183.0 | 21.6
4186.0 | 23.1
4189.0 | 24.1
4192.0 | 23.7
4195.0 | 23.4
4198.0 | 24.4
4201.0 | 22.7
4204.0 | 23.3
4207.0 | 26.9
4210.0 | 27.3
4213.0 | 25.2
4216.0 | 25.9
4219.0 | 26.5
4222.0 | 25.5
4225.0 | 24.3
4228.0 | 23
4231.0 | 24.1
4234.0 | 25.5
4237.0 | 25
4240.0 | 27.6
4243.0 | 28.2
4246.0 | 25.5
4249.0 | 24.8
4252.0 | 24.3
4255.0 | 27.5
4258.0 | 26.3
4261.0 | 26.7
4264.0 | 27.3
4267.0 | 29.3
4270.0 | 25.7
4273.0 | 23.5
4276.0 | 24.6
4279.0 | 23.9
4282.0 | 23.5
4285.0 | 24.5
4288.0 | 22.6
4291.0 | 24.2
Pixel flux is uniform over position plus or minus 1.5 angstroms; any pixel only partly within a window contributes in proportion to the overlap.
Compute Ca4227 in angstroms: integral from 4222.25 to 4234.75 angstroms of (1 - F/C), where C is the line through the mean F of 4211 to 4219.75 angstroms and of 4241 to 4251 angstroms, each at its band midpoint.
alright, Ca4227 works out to 0.8 angstroms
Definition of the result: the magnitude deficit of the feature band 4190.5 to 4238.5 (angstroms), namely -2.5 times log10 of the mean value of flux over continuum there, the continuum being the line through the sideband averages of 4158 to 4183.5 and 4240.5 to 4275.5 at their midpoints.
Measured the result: 0.00 mag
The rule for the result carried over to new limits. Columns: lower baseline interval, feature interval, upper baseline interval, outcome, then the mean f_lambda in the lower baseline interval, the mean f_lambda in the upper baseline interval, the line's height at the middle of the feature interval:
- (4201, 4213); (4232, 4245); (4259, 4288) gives -0.05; 25.4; 25.3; 25.3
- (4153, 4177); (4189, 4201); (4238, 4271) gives 0.05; 23.9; 26.6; 24.8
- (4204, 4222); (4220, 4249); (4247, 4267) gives 0.03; 26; 26.4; 26.2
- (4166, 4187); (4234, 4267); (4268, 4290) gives -0.12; 22.5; 24.2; 23.7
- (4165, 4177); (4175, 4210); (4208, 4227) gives 0.03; 22.9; 25.7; 24.2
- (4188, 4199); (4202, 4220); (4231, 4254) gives -0.05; 23.9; 25.8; 24.5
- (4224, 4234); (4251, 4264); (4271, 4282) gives -0.10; 24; 24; 24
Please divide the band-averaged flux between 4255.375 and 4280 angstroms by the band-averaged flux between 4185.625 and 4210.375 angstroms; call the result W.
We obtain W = 1.07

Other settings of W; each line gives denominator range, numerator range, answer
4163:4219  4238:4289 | 1.07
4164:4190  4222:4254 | 1.10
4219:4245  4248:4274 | 1.03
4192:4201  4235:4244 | 1.13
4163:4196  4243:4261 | 1.12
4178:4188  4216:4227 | 1.13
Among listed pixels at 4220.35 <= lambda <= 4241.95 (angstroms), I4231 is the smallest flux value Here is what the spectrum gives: 23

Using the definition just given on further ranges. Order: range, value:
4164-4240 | 21.4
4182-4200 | 21.6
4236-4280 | 23.5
